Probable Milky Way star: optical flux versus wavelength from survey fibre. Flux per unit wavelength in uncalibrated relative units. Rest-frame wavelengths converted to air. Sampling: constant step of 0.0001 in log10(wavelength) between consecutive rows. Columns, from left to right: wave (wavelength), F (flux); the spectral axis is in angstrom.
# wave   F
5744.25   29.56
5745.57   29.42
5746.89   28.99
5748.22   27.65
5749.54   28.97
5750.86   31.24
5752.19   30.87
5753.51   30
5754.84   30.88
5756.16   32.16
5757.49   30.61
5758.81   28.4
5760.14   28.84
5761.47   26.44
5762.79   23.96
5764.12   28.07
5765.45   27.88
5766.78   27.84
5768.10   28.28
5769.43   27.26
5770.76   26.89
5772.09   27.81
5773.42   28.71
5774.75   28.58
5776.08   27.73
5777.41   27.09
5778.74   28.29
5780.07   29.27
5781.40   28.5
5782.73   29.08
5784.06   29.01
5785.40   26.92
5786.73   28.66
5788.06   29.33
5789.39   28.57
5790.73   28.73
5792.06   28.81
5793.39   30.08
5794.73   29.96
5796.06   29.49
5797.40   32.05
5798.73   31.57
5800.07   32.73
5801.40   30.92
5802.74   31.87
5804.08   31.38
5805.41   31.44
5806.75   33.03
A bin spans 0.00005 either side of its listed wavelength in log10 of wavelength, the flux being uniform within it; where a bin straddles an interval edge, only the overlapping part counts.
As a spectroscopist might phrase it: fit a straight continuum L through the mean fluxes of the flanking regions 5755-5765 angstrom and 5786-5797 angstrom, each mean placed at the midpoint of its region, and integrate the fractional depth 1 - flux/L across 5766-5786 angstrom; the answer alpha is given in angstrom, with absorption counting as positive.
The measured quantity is 0.5 angstrom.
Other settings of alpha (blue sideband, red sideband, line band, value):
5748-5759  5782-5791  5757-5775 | 1.1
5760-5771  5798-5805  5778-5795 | 0.6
